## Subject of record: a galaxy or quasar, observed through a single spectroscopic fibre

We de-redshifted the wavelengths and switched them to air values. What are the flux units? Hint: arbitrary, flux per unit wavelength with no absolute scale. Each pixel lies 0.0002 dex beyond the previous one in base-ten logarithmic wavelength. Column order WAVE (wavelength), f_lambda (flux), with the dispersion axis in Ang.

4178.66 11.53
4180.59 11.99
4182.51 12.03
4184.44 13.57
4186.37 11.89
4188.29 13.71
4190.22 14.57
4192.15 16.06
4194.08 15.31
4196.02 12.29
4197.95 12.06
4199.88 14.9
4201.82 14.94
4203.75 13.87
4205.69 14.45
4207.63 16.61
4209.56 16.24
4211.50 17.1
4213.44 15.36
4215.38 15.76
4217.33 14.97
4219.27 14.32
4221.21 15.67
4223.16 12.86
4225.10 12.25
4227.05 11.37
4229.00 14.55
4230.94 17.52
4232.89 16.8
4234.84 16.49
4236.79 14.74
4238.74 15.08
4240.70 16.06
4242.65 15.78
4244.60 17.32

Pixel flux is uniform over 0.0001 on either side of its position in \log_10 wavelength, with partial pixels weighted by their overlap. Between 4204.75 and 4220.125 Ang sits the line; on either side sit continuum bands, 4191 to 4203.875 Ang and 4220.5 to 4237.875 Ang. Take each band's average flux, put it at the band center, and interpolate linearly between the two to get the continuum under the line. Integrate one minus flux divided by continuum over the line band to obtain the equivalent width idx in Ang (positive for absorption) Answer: -1.2 Ang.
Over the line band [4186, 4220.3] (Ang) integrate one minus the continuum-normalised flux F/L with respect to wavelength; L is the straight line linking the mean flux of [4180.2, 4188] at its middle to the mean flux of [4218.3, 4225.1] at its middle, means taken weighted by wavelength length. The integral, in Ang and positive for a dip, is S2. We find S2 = -3.78 Ang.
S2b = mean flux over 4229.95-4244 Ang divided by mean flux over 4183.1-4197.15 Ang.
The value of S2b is 1.16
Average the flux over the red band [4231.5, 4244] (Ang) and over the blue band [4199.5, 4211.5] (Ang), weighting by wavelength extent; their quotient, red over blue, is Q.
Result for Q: 1.0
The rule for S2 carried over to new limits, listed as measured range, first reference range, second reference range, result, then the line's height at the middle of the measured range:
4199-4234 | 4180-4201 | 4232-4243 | -0.5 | 14.8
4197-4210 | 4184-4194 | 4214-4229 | -0.6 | 14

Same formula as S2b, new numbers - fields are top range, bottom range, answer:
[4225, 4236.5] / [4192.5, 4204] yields 1.07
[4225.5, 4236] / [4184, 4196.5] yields 1.08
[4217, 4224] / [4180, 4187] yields 1.16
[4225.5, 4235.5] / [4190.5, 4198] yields 1.07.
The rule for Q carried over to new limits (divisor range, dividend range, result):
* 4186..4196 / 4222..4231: 0.94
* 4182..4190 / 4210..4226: 1.14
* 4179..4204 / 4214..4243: 1.10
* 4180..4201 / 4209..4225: 1.12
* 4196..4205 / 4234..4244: 1.14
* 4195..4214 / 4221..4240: 1.00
